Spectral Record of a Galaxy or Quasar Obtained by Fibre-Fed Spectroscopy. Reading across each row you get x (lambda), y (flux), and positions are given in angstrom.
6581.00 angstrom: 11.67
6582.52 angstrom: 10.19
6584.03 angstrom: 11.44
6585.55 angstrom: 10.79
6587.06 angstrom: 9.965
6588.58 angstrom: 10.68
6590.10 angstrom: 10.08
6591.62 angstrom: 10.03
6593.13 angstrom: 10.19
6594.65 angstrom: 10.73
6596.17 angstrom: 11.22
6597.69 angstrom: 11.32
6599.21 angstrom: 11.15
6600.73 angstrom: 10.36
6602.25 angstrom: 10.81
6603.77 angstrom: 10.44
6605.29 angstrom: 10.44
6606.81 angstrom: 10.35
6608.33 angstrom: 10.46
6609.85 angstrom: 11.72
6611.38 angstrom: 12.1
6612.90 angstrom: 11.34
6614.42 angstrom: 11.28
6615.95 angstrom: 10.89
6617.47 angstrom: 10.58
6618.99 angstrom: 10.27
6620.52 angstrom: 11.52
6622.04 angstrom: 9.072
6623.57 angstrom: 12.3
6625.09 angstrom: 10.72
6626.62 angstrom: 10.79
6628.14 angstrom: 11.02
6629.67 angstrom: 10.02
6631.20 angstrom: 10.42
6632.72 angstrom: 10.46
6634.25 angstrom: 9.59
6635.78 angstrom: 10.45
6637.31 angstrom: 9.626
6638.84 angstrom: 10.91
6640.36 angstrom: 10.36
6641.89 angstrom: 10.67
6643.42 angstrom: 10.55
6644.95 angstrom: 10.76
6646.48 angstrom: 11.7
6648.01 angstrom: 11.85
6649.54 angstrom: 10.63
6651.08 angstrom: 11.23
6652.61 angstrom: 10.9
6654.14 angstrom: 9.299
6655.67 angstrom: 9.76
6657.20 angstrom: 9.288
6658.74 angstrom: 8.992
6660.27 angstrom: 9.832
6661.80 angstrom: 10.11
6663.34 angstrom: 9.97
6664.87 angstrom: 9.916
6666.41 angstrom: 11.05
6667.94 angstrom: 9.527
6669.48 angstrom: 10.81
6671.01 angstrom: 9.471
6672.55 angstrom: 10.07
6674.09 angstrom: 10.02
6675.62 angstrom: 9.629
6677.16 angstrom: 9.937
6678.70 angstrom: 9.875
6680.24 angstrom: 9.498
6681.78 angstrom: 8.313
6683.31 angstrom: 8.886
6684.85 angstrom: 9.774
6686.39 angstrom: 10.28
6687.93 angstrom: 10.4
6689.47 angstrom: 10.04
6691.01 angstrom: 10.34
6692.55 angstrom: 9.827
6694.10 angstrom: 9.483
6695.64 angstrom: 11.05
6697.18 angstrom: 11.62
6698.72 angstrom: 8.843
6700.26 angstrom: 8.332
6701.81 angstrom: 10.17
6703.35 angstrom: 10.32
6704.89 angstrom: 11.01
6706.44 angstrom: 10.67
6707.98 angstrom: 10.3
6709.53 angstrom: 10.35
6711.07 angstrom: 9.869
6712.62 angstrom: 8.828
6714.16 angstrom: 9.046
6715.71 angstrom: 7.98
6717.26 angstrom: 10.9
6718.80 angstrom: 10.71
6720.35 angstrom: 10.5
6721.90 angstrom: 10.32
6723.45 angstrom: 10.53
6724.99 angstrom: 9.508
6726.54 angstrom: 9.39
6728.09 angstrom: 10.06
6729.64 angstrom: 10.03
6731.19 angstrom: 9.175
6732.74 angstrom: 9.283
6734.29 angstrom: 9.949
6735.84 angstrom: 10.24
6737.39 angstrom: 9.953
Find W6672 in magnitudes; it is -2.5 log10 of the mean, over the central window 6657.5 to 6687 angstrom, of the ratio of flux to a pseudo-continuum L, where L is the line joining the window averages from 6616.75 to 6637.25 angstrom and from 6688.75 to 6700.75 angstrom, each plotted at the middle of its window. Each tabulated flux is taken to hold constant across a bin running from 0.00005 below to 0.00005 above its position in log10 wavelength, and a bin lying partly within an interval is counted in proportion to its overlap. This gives 0.04 mag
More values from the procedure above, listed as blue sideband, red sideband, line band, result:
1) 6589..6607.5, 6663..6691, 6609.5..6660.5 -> -0.04 mag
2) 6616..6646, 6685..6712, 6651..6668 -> 0.04 mag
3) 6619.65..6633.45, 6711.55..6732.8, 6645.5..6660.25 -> 0.01 mag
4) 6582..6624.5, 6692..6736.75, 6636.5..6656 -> -0.02 mag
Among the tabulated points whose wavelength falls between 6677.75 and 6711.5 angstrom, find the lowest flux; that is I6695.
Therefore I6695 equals 8.313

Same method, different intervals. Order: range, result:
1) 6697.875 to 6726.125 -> 7.98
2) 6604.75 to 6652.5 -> 9.072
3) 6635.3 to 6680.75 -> 8.992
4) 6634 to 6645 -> 9.59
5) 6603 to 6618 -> 10.35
